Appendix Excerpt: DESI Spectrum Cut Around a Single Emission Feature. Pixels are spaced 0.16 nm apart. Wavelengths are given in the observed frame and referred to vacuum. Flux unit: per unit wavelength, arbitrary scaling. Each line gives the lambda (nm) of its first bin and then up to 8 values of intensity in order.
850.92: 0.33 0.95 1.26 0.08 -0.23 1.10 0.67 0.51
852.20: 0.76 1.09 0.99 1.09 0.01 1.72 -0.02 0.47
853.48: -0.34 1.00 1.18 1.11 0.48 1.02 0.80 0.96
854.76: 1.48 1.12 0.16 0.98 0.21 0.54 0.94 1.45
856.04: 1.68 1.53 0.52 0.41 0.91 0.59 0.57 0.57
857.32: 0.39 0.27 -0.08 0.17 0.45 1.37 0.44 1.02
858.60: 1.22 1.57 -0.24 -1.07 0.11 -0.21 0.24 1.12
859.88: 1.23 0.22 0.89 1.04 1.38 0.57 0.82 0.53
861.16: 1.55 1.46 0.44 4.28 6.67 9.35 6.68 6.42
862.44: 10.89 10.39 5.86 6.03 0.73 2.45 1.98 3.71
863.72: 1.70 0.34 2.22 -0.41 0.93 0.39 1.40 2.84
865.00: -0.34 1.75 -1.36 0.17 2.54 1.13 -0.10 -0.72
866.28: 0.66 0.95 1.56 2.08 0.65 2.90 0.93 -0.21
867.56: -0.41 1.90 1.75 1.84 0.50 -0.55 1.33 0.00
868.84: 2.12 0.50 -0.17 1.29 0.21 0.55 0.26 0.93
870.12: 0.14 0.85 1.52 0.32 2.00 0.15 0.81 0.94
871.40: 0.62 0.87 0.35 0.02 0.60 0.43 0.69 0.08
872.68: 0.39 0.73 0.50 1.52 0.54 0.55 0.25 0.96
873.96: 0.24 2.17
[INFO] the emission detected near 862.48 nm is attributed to [O II] 3727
